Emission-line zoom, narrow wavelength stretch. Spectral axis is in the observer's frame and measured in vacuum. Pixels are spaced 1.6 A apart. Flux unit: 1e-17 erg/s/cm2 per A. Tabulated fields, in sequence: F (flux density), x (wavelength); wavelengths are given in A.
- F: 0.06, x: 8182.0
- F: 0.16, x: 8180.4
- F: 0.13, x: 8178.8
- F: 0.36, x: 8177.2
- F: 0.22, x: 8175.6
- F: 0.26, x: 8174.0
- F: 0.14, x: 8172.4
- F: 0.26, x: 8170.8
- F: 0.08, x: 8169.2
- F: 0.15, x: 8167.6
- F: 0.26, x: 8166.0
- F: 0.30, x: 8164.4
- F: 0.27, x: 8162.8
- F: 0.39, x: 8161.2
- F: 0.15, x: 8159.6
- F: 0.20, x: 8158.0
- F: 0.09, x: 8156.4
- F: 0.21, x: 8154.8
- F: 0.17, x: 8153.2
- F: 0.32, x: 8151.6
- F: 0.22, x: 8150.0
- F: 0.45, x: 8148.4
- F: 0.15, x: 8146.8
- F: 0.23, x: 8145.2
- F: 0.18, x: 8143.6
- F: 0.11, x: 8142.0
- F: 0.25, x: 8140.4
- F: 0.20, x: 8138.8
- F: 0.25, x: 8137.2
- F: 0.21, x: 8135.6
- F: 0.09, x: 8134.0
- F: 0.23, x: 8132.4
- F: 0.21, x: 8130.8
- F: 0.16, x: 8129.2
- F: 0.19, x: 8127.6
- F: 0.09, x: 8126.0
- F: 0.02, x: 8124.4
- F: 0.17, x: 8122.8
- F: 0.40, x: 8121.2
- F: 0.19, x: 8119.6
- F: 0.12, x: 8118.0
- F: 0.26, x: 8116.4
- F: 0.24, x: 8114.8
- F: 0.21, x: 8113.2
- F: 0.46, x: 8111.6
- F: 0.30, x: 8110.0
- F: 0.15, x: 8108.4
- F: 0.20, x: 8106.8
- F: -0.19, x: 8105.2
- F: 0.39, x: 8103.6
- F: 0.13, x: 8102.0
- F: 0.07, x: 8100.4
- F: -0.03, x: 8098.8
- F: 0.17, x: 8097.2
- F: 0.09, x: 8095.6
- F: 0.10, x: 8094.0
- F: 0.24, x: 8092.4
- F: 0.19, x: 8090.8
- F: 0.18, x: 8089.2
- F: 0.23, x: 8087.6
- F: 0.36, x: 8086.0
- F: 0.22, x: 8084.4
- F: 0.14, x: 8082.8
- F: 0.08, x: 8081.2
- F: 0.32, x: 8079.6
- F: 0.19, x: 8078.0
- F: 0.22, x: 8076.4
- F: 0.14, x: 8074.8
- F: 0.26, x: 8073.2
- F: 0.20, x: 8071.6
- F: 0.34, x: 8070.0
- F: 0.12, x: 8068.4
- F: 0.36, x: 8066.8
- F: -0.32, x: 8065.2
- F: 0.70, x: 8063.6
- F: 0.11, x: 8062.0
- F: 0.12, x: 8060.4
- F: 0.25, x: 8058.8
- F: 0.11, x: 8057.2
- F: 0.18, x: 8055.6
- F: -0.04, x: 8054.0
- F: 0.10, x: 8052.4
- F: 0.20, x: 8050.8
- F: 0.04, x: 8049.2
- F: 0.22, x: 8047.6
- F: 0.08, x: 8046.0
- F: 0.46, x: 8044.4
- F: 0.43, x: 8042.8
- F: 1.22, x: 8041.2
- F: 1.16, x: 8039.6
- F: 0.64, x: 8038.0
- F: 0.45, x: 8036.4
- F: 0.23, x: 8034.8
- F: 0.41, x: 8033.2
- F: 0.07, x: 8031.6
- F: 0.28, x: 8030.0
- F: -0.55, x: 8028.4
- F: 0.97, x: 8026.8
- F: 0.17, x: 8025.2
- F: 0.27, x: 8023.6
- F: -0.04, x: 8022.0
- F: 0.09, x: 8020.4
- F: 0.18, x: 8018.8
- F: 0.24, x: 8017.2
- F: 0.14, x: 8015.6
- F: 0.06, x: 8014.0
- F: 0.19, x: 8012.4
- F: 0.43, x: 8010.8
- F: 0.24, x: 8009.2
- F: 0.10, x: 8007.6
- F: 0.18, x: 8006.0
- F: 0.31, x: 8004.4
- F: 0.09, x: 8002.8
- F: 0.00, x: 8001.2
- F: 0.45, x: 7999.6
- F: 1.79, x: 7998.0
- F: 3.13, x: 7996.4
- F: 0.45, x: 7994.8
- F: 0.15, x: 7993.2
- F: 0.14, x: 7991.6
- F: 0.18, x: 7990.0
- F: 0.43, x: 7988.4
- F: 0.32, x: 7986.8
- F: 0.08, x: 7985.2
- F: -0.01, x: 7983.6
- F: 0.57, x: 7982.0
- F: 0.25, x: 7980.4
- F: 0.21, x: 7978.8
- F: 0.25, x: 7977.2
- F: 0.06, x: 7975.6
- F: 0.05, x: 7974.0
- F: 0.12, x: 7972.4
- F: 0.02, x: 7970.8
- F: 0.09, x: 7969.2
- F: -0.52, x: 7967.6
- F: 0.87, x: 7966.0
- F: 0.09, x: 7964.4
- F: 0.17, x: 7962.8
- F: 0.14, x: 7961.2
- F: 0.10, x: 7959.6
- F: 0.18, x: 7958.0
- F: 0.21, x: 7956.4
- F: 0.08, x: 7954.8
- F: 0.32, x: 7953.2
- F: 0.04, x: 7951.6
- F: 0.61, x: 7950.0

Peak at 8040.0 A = Hgamma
